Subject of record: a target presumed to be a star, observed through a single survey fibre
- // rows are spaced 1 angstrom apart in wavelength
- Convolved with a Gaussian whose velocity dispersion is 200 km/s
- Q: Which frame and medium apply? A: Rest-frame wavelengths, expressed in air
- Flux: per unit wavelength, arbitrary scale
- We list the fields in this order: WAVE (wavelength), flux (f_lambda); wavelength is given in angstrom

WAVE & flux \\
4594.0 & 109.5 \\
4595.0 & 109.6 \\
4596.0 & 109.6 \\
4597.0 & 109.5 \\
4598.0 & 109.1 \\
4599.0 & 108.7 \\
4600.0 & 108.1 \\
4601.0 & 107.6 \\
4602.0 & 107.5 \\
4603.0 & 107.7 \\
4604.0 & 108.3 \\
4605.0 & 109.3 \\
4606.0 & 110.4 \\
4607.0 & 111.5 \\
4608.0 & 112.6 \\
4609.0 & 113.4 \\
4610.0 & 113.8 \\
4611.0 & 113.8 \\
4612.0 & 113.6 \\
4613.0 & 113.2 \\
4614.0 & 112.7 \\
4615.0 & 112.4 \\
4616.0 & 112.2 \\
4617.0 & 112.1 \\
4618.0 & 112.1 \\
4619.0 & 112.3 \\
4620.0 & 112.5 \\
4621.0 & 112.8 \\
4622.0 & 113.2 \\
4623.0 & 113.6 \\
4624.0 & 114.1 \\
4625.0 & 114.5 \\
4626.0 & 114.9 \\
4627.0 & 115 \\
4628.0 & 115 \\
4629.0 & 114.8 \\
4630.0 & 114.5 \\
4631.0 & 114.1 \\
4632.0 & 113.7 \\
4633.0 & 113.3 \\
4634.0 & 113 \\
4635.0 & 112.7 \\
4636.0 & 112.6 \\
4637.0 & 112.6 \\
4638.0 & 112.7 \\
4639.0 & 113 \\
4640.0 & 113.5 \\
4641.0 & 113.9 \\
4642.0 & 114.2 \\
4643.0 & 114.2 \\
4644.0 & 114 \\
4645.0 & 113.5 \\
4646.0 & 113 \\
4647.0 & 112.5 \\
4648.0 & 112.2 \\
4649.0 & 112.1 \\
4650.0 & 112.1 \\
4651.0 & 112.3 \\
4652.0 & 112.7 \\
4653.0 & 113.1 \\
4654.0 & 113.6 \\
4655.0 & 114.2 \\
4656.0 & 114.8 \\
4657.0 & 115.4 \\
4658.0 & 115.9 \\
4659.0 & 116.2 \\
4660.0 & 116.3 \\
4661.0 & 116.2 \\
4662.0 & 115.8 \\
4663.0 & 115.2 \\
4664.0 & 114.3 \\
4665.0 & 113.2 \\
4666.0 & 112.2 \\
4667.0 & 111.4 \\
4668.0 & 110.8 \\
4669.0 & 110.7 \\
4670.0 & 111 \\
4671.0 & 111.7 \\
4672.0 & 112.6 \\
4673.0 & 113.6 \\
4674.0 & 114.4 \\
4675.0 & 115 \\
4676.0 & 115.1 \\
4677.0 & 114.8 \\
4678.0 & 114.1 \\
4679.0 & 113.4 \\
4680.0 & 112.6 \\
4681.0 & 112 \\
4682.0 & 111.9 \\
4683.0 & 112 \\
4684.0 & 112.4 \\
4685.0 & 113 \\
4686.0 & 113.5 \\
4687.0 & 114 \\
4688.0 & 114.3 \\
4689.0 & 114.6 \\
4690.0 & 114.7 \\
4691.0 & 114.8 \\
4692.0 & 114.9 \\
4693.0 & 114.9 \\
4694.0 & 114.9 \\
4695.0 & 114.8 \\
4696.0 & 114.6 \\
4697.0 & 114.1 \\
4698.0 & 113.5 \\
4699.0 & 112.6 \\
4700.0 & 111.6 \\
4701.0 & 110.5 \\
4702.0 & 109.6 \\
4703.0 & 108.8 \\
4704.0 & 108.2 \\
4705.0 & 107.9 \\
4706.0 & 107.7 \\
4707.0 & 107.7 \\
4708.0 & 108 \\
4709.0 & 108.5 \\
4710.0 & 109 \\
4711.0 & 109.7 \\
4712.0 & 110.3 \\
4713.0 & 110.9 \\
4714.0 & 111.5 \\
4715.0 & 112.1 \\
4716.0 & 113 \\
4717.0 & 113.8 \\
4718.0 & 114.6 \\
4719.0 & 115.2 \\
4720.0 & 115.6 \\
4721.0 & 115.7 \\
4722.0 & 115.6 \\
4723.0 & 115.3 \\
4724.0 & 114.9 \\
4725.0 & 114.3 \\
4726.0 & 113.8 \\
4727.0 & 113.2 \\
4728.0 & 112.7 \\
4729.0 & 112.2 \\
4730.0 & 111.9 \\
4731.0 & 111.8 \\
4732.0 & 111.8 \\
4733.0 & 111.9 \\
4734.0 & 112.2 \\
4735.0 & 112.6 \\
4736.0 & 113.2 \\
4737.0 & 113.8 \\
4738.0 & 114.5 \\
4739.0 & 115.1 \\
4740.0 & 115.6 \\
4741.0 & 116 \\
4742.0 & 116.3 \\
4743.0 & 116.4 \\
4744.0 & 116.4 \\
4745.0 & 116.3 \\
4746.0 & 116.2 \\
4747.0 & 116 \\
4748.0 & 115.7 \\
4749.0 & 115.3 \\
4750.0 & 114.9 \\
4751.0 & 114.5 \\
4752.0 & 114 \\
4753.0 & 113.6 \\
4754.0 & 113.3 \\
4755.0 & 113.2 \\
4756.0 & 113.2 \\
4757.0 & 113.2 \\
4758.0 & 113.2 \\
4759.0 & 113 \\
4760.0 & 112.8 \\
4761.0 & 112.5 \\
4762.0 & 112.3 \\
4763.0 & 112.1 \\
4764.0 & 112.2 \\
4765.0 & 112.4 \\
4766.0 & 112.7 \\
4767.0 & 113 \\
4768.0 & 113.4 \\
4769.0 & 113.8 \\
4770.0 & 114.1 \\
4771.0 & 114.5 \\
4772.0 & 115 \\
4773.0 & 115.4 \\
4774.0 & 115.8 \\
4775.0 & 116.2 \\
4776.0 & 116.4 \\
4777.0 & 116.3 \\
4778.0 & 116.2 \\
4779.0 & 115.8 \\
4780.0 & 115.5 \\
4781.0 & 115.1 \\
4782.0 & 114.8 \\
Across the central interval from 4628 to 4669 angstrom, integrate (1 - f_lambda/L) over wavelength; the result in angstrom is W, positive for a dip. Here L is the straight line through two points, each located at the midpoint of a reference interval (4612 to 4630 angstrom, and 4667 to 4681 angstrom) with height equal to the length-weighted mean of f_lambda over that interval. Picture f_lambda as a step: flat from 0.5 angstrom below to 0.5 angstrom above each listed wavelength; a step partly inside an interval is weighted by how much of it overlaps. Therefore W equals -0.2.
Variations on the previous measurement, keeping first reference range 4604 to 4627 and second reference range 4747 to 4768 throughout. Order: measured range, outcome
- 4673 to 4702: -0.14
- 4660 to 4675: -0.04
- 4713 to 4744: -0.16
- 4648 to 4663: -0.18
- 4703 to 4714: 0.41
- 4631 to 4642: -0.04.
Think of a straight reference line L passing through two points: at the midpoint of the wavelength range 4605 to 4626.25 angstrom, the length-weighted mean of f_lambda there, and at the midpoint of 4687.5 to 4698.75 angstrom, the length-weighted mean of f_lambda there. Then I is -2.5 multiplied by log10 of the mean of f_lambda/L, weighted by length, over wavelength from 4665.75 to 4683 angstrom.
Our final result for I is 0.01 mag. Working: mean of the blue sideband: 113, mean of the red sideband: 115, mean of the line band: 113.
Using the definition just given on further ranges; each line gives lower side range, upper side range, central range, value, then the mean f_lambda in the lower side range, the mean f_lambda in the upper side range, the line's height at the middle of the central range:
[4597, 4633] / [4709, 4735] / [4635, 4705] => -0.01 mag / 112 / 113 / 112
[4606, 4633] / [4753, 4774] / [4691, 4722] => 0.01 mag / 113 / 113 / 113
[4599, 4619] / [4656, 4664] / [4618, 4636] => -0.01 mag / 111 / 116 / 113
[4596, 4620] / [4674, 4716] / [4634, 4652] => -0.01 mag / 111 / 112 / 111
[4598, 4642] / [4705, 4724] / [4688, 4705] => -0.01 mag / 112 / 112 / 112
